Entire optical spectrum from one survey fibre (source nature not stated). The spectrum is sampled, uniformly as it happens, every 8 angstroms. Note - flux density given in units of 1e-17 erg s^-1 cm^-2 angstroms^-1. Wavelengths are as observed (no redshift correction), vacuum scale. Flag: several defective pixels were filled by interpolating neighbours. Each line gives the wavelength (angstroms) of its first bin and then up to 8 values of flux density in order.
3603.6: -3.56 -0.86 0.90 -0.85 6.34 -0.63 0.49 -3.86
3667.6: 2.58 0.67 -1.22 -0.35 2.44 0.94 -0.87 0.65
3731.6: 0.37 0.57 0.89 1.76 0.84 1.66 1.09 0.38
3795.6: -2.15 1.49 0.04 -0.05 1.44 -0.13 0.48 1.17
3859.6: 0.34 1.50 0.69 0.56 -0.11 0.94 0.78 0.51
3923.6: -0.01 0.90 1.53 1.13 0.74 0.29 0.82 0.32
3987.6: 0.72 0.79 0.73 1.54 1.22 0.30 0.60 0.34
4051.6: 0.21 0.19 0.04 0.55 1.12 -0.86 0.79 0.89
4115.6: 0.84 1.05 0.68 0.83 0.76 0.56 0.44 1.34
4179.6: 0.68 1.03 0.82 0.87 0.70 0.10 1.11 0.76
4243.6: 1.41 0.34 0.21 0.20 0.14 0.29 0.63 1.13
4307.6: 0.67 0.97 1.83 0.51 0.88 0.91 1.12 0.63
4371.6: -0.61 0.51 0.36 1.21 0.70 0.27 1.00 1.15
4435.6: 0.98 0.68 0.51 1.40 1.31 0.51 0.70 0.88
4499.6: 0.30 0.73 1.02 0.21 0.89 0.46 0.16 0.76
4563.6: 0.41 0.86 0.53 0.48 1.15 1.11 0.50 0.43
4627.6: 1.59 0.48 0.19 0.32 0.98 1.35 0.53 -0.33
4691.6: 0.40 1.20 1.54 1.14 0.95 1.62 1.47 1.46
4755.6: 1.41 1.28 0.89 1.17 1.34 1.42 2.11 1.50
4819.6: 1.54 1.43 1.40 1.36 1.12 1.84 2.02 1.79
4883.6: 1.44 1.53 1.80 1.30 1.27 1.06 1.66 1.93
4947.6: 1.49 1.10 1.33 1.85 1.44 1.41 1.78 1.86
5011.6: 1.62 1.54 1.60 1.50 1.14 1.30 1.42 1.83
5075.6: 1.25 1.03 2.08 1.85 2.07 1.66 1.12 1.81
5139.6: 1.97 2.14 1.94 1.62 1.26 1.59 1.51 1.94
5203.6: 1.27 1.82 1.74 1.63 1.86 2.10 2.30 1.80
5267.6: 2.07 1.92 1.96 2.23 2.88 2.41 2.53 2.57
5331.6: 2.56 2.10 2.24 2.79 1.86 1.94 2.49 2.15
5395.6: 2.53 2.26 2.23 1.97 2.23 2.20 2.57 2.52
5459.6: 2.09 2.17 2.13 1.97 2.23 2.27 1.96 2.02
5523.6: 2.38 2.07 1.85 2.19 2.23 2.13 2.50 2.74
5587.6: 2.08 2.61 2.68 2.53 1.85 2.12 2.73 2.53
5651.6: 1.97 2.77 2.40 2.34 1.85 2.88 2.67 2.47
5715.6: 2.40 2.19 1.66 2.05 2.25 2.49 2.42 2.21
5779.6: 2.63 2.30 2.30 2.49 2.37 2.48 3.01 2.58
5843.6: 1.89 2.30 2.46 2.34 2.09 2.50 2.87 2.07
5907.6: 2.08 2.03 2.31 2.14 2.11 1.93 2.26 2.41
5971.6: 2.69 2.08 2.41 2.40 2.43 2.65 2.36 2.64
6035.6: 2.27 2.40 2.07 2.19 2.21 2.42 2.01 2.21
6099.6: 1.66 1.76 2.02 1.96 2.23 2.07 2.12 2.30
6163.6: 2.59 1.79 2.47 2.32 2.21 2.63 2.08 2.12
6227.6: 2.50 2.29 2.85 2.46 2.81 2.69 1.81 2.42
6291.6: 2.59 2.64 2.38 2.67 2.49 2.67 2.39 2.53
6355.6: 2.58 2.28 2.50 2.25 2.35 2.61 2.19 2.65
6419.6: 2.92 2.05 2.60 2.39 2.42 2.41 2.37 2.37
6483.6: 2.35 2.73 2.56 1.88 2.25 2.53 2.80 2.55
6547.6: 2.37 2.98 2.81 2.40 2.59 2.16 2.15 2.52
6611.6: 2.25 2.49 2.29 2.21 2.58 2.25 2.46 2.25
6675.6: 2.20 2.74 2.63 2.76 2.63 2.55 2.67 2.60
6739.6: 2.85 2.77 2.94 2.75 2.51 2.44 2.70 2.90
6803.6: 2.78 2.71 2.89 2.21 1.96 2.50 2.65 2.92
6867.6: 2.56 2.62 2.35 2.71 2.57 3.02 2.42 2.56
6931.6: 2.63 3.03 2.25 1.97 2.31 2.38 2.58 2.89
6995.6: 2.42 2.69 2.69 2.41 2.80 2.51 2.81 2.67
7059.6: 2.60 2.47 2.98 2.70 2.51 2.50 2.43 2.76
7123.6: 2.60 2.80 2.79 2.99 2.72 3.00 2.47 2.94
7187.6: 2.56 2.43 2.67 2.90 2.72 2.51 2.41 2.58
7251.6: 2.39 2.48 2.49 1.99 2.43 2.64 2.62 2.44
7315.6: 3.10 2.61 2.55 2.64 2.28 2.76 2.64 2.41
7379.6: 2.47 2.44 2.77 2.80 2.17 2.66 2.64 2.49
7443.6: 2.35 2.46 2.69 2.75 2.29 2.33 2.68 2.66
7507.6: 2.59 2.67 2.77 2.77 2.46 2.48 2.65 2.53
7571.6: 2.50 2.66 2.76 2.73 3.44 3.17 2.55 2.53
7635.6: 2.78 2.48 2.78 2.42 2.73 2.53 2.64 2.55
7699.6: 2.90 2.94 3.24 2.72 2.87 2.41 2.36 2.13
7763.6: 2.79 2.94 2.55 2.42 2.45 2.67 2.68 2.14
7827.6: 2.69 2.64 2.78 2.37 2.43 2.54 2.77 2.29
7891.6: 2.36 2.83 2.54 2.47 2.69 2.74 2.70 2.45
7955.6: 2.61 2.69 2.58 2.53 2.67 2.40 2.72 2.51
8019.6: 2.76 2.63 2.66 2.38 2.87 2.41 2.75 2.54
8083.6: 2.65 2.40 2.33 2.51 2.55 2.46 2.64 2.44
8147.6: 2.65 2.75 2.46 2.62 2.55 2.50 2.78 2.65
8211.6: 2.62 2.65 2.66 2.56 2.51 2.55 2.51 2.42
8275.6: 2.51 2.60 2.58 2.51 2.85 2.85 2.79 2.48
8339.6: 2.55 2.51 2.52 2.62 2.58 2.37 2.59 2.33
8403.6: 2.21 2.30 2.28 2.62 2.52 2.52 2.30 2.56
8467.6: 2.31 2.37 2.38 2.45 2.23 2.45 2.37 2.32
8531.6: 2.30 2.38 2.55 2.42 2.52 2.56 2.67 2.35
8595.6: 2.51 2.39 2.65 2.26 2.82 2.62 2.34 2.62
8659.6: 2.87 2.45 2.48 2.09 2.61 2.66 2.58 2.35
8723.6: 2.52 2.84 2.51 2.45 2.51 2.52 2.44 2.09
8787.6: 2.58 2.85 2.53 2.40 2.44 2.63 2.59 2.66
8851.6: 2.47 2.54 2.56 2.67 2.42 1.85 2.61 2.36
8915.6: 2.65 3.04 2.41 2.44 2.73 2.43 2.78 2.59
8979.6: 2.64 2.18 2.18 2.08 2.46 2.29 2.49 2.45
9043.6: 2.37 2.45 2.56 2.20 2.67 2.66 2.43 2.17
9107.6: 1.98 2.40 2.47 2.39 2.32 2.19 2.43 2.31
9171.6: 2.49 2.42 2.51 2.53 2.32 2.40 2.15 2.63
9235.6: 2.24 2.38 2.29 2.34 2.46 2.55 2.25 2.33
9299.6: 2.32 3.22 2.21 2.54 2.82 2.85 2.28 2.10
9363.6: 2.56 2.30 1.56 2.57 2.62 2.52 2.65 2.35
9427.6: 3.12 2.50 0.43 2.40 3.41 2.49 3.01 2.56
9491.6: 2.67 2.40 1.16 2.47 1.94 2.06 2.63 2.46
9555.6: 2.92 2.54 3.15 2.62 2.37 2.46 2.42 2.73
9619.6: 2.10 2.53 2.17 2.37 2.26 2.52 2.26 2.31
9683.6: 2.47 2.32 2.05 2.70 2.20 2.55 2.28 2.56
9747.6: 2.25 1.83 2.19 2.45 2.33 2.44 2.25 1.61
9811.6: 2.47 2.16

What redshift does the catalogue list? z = 0.180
